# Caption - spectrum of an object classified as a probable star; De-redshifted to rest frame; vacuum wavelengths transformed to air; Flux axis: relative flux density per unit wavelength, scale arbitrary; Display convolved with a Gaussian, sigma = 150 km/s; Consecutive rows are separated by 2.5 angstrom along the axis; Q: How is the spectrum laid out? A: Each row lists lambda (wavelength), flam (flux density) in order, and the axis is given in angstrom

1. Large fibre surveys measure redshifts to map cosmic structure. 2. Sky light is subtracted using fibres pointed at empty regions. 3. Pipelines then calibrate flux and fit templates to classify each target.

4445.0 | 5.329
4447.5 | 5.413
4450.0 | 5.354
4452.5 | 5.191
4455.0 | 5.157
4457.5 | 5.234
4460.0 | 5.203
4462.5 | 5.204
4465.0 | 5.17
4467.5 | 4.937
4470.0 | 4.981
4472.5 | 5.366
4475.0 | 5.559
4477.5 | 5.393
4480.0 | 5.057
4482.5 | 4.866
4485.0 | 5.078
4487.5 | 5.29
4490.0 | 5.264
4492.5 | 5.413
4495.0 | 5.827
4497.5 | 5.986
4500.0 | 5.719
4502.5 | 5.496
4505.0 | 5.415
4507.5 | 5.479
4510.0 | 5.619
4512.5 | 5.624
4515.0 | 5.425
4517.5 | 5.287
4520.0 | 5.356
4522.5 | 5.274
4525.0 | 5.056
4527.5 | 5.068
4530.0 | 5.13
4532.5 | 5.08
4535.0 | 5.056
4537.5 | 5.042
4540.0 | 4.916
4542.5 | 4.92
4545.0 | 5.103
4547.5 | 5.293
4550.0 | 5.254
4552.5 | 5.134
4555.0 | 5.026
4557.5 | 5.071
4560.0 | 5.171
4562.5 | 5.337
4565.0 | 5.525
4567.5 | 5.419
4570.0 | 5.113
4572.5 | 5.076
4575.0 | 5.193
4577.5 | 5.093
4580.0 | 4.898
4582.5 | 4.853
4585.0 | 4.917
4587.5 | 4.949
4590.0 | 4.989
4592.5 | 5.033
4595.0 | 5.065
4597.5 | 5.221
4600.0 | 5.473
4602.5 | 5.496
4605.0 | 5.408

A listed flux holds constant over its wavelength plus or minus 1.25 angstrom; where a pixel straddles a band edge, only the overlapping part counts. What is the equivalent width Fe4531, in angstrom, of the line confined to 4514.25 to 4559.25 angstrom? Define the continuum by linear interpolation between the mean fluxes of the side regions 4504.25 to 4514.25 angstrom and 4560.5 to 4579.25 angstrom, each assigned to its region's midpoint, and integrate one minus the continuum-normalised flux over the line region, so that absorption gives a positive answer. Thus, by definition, 2.21 angstrom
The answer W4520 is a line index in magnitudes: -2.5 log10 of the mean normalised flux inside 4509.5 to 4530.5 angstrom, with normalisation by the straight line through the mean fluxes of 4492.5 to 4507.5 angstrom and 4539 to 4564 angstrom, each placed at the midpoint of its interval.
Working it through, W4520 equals 0.03 mag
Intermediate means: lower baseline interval 5.65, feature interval 5.31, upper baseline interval 5.13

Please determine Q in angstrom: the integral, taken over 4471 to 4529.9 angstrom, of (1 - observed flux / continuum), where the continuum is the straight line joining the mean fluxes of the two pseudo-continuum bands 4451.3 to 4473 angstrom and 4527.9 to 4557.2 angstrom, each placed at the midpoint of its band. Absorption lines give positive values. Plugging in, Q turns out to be -3.0 angstrom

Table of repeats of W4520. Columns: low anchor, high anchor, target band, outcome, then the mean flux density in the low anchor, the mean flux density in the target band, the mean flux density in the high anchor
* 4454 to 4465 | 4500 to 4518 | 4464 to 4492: 0.03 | 5.2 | 5.18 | 5.5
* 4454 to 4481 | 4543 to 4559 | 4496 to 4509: -0.09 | 5.21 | 5.62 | 5.14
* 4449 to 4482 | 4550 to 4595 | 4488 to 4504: -0.08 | 5.21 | 5.6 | 5.11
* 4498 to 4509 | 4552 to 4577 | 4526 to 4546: 0.07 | 5.56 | 5.04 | 5.21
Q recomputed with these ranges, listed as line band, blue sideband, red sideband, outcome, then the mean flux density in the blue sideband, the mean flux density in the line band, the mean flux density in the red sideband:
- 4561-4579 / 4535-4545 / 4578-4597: -1.0 angstrom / 4.99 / 5.24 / 4.97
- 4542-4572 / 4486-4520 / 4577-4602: 0.2 angstrom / 5.52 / 5.2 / 5.06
